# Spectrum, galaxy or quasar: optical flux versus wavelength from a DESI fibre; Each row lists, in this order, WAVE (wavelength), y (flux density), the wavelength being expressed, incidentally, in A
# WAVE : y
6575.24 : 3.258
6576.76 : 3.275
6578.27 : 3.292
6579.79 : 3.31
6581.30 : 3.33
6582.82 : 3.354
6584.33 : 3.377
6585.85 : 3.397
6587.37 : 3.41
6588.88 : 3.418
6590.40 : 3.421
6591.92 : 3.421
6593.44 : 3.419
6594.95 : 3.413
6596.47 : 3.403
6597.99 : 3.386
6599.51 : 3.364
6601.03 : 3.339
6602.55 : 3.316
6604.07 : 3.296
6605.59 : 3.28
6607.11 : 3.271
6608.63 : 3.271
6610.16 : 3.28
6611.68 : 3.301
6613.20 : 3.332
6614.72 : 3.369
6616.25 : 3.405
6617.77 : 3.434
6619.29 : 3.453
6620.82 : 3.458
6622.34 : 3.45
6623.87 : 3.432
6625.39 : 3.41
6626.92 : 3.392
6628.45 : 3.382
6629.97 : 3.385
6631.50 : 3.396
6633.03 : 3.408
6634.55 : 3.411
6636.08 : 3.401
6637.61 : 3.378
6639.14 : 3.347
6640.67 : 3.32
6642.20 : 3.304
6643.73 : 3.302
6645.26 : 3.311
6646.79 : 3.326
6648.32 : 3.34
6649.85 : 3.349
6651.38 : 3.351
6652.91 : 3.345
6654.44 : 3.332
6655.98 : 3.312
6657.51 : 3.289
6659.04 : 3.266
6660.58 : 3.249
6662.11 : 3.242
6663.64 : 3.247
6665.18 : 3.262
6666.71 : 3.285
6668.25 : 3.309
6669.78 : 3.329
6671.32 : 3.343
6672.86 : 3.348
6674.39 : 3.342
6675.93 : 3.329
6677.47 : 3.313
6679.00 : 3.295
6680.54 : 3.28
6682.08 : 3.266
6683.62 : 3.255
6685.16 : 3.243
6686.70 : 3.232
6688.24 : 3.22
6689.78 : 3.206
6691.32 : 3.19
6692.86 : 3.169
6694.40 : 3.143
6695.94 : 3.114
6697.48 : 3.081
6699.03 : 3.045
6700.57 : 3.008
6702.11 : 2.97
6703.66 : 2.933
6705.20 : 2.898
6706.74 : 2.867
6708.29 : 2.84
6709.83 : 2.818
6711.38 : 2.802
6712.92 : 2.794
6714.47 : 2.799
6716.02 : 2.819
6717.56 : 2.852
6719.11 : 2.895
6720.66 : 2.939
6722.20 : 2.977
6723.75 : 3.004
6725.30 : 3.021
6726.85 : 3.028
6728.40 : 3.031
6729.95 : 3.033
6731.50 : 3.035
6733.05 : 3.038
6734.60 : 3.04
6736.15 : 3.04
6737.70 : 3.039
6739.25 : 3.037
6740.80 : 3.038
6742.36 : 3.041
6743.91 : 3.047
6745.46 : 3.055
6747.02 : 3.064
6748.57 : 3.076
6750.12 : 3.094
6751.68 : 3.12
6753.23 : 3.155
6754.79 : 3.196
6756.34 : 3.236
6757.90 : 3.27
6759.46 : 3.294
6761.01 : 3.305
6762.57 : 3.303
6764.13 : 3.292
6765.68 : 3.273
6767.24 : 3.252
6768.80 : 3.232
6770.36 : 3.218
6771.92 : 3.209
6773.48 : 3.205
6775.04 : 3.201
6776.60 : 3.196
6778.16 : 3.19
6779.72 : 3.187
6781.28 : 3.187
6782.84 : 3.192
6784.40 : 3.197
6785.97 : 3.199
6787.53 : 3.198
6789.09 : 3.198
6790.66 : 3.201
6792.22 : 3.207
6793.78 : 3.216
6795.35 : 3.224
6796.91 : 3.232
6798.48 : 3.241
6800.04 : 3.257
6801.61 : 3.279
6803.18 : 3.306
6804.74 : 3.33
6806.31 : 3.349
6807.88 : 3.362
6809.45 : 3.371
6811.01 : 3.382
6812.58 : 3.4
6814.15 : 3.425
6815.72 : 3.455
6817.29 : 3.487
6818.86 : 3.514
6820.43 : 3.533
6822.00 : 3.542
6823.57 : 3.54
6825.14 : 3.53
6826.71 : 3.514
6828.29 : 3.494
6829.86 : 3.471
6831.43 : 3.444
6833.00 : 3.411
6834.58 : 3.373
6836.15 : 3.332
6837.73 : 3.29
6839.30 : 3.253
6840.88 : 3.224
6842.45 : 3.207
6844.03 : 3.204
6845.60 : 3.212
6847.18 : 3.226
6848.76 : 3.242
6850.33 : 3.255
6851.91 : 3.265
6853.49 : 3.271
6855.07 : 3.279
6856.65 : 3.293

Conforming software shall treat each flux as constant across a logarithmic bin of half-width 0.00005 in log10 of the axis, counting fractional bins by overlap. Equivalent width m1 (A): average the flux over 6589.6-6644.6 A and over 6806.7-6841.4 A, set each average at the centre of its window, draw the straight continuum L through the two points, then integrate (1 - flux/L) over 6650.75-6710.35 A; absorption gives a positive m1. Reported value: 3.4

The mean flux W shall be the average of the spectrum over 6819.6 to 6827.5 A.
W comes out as 3.53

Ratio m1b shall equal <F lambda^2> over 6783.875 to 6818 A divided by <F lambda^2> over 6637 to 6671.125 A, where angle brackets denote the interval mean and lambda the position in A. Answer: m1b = 1.04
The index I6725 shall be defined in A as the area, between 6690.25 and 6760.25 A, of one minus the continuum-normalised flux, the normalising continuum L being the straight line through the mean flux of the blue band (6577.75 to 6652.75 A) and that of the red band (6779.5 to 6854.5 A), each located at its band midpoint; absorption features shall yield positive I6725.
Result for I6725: 6.7 A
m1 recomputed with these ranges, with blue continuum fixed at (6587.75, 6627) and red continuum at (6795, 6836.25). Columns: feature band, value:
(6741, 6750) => 0.9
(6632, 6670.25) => 0.7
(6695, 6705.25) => 1.1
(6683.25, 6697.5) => 0.8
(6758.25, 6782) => 1.1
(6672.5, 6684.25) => 0.3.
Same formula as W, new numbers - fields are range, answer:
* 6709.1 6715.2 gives 2.8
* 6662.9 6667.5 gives 3.26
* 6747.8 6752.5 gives 3.1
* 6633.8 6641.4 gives 3.37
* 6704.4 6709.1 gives 2.87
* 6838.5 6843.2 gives 3.23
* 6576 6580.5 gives 3.29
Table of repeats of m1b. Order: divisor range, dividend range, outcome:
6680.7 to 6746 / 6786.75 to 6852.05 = 1.14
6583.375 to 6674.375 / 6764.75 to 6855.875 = 1.04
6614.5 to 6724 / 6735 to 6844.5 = 1.05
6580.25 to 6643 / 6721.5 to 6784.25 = 0.97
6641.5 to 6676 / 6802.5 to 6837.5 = 1.09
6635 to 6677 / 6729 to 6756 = 0.95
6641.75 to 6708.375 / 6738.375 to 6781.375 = 1.01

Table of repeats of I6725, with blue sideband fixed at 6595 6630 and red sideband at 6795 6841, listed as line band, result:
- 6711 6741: 3.7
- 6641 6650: 0.1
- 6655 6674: 0.5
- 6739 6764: 1.7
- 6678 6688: 0.3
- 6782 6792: 0.6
